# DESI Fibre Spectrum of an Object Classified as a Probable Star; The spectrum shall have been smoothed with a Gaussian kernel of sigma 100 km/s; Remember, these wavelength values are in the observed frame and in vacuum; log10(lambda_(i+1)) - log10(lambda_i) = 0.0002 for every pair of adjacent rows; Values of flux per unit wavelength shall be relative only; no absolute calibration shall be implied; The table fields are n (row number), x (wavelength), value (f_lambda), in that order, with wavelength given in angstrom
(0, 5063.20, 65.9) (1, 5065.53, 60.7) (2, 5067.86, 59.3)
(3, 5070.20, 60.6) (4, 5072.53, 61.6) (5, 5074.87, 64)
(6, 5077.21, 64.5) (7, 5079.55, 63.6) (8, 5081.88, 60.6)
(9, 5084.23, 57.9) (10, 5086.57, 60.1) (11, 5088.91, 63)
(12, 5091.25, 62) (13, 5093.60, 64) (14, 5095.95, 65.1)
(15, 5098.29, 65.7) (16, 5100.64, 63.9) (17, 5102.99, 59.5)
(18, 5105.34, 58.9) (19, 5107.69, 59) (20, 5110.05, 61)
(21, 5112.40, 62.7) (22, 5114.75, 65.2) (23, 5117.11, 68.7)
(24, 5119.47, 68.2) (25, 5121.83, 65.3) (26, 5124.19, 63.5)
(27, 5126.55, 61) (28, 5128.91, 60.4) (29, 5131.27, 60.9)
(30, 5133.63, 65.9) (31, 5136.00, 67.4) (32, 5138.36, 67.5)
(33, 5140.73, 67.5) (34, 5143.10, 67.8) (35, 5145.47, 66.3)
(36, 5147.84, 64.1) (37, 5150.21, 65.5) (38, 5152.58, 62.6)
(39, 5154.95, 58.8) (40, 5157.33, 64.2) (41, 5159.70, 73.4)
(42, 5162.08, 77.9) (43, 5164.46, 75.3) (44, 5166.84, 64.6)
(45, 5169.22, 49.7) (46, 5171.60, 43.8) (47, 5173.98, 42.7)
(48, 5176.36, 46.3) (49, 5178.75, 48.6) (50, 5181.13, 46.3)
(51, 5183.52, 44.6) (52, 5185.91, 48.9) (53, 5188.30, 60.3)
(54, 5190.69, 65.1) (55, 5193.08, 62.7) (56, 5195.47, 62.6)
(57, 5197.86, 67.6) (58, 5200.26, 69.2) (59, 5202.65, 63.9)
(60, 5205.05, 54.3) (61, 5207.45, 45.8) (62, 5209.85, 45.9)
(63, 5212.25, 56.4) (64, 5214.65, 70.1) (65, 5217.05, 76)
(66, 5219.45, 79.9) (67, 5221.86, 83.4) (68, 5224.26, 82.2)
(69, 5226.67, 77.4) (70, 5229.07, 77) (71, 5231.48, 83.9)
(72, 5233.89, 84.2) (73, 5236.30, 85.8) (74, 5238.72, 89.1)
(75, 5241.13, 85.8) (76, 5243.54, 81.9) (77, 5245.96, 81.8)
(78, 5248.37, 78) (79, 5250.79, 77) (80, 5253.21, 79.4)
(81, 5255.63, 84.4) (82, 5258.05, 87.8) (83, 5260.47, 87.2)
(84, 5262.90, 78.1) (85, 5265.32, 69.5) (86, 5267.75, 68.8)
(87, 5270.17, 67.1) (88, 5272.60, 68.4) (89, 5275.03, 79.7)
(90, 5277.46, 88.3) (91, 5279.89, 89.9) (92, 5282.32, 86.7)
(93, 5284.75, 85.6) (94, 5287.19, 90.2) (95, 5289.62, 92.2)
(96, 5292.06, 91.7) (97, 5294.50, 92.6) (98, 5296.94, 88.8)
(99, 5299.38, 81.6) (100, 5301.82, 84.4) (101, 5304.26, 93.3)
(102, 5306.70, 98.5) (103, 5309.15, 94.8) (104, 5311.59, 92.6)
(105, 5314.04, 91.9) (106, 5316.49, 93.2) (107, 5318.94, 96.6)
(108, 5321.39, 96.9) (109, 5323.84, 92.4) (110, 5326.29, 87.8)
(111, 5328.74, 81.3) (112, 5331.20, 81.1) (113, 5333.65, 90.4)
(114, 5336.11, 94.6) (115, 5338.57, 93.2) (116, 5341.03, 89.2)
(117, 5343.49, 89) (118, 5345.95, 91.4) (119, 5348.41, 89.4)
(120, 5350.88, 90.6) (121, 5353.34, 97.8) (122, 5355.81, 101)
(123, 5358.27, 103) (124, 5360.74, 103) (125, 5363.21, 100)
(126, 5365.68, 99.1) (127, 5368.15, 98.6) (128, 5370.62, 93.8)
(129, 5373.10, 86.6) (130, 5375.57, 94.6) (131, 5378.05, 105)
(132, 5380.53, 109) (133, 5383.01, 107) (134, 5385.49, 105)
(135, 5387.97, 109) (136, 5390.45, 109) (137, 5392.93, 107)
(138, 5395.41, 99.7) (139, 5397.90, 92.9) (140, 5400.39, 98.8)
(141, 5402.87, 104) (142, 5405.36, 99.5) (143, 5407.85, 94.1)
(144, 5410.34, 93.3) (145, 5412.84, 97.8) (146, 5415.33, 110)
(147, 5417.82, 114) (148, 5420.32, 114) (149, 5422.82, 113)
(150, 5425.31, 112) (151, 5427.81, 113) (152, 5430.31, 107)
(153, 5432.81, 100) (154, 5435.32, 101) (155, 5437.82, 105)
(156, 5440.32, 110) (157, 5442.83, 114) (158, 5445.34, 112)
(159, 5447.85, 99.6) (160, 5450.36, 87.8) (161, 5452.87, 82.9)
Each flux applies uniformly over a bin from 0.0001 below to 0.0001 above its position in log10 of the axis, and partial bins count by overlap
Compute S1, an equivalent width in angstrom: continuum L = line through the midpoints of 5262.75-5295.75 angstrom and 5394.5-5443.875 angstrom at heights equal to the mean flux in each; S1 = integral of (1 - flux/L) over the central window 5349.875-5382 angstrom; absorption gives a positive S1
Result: -0.9 angstrom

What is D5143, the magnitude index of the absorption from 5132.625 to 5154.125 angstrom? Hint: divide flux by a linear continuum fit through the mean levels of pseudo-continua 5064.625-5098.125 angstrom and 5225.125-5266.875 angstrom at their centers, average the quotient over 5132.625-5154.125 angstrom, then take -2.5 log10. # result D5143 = 0.06 mag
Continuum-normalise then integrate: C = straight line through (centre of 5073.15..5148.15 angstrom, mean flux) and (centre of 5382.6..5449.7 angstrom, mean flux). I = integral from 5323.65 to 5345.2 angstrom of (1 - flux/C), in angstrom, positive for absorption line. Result 1.2 angstrom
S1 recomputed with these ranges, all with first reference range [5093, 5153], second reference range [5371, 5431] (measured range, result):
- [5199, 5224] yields 3.81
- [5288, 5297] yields -0.33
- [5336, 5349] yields 0.62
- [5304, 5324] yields -0.71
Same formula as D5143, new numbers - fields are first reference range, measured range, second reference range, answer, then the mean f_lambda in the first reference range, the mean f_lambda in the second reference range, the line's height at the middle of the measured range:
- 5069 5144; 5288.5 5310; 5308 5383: -0.03 mag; 63.3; 94.5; 88.5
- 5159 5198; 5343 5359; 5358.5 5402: 0.00 mag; 57.2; 101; 94.8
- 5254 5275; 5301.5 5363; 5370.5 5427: -0.03 mag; 76.6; 103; 90.1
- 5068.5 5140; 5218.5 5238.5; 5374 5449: -0.03 mag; 63.1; 105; 80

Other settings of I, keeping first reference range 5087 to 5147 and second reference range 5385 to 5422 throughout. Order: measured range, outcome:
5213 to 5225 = 0.1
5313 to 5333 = 0.4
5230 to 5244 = -0.8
